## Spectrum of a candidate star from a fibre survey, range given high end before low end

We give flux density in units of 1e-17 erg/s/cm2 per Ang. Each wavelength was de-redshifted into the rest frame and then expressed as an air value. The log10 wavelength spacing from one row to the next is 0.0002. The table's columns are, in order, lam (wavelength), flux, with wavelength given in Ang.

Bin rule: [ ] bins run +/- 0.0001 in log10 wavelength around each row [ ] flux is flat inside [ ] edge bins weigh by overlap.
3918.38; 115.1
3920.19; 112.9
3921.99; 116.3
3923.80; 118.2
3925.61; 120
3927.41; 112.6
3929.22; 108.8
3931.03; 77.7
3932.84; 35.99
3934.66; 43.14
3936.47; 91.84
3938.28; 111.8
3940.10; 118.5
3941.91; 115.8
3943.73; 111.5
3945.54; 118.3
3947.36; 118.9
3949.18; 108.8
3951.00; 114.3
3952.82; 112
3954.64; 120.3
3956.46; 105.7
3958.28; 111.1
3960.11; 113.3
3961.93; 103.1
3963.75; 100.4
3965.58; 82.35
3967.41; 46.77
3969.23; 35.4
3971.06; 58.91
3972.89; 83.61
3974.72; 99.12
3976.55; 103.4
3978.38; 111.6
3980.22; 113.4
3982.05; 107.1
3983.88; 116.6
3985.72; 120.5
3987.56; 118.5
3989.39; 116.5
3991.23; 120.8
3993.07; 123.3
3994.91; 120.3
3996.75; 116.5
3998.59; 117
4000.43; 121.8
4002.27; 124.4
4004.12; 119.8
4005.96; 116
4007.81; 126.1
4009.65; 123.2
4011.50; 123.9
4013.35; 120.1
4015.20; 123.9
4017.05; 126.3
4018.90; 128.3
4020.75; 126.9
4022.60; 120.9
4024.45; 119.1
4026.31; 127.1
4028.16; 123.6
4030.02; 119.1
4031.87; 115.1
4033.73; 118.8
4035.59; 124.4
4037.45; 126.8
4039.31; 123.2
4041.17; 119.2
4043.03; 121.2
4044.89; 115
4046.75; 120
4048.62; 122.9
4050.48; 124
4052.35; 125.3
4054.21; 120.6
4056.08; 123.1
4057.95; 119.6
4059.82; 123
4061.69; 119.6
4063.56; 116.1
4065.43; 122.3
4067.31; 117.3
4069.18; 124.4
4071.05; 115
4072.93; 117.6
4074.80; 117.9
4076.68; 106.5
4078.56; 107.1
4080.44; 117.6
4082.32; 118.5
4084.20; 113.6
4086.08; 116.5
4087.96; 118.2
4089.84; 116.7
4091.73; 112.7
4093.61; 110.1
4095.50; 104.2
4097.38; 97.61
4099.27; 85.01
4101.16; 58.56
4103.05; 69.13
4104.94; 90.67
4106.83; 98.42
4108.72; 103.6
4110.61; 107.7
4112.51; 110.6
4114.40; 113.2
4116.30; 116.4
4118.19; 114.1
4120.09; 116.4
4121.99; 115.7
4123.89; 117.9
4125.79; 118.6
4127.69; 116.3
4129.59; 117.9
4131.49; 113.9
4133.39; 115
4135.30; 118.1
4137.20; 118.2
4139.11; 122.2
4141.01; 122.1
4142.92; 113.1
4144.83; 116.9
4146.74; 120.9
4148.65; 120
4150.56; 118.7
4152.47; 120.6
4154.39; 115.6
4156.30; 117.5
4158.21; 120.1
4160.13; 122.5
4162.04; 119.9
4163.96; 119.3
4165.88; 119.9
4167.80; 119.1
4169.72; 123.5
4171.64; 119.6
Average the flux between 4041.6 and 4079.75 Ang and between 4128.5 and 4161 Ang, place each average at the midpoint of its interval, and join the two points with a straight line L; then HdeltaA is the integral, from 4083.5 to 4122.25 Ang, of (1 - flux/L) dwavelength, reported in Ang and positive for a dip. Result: 4.79 Ang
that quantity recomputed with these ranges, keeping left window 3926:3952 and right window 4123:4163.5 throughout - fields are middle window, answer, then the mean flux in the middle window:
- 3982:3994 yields -1.6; 118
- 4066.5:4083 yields -0.5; 116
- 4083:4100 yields 0.7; 109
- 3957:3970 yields 2.0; 85.8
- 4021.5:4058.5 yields -4.3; 122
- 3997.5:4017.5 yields -3.0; 122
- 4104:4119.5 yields 1.1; 107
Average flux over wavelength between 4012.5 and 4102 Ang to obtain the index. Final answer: 117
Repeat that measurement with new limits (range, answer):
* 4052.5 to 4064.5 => 121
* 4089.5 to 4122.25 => 102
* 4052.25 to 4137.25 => 111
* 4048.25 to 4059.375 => 123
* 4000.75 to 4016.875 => 122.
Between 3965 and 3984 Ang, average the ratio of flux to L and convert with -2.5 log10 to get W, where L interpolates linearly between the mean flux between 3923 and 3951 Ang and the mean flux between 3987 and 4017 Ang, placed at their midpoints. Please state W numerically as 0.30 mag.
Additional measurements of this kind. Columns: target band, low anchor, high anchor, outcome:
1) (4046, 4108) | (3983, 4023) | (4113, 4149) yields 0.07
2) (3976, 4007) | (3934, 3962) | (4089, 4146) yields -0.09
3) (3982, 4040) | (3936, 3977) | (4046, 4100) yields -0.14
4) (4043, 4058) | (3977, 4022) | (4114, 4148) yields -0.02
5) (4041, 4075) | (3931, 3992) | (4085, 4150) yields -0.14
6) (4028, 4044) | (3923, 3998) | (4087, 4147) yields -0.15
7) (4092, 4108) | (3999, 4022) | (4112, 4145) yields 0.29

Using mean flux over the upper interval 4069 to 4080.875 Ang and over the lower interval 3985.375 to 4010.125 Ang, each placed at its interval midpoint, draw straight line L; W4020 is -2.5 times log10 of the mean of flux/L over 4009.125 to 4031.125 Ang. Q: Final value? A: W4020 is -0.04 mag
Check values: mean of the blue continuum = 120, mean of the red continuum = 114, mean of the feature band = 123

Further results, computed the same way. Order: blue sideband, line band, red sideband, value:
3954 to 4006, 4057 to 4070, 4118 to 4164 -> -0.080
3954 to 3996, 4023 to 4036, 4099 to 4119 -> -0.209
